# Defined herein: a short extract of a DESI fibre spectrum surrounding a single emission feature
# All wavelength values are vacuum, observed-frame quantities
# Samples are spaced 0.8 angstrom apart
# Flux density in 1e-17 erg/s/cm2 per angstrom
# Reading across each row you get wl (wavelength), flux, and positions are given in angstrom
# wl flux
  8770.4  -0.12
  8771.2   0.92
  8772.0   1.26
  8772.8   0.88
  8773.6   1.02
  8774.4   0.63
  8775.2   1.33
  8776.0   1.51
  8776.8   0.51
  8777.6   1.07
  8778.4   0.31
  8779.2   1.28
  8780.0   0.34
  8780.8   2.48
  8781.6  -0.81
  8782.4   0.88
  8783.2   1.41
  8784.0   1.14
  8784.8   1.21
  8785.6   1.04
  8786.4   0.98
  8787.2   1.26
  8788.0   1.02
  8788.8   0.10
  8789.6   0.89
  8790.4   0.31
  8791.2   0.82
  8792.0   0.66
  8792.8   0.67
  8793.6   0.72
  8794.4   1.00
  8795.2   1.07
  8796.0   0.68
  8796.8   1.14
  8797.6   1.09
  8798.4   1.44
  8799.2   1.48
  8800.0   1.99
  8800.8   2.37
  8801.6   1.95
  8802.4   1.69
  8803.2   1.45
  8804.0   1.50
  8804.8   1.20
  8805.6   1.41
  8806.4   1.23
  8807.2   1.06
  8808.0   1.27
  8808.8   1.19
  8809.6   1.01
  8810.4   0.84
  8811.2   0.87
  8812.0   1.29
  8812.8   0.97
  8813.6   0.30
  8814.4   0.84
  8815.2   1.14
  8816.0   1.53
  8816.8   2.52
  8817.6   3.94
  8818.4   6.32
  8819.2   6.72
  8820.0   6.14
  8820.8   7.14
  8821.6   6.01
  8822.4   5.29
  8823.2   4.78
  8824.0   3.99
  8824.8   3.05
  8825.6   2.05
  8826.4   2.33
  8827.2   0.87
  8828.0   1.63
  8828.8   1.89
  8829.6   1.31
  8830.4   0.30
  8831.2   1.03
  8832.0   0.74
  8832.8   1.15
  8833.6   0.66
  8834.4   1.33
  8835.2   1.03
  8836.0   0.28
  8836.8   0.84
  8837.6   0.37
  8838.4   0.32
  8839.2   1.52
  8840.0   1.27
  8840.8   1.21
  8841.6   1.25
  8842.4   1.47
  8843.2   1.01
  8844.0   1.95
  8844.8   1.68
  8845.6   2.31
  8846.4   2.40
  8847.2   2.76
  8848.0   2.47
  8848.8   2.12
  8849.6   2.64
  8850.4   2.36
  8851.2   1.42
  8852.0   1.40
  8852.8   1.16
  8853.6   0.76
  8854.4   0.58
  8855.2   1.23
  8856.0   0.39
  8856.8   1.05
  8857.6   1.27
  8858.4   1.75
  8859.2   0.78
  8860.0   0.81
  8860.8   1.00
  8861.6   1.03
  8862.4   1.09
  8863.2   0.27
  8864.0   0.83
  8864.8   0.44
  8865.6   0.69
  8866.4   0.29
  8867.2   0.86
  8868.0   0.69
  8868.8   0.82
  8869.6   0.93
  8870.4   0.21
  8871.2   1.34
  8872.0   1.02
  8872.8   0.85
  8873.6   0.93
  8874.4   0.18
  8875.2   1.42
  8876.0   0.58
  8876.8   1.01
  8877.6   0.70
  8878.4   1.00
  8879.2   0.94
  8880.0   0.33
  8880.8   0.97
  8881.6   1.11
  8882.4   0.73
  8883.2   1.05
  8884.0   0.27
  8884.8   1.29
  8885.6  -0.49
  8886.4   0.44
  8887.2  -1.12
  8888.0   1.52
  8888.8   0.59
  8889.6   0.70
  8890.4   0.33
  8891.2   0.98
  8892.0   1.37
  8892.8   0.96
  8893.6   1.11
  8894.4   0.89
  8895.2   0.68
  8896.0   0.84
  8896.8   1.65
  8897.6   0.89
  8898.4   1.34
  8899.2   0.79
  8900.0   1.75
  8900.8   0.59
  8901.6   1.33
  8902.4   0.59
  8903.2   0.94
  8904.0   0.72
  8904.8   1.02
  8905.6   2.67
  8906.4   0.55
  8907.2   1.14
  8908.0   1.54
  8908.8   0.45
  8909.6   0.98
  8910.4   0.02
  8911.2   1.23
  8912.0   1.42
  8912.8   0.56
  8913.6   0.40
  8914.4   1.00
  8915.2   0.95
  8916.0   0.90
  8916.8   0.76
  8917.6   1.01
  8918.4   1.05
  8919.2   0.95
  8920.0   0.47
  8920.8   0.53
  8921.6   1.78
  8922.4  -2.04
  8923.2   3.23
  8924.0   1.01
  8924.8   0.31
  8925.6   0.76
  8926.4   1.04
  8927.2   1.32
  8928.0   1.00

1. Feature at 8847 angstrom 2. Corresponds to [N II] 6583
